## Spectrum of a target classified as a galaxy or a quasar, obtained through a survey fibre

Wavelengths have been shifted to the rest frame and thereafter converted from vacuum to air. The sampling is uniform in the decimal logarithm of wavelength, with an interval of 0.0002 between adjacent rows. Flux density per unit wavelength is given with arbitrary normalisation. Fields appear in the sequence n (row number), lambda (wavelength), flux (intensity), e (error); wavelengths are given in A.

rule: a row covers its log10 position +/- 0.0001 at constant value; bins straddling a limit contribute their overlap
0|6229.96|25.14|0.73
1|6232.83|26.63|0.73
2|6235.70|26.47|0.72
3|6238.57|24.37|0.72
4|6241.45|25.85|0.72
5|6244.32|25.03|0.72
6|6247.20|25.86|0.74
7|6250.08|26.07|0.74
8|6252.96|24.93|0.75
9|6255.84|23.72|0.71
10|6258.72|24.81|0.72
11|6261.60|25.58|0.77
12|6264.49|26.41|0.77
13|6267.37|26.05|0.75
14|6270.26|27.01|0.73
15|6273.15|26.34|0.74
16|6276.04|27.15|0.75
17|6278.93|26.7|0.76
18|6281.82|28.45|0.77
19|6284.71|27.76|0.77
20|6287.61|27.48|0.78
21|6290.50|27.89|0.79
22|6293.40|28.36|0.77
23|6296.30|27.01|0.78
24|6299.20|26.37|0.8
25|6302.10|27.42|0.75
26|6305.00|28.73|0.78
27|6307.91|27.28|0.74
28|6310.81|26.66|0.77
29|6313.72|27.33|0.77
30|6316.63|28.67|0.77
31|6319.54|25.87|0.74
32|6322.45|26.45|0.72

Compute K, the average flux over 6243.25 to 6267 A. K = 25.3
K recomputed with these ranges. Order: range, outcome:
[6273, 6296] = 27.6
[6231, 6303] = 26.4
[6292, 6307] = 27.6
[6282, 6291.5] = 27.8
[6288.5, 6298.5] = 27.6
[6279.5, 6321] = 27.5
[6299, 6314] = 27.4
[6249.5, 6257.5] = 24.8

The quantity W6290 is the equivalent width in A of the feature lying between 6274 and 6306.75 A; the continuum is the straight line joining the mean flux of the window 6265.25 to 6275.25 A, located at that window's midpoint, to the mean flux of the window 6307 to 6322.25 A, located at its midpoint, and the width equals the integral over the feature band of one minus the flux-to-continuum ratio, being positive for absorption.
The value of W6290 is -0.9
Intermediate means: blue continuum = 26.5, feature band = 27.6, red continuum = 27.1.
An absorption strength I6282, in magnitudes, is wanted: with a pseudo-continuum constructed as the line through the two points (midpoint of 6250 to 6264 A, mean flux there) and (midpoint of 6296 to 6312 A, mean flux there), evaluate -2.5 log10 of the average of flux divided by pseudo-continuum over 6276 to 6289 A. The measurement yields -0.053 mag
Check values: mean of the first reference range 25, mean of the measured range 27.6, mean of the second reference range 27.3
